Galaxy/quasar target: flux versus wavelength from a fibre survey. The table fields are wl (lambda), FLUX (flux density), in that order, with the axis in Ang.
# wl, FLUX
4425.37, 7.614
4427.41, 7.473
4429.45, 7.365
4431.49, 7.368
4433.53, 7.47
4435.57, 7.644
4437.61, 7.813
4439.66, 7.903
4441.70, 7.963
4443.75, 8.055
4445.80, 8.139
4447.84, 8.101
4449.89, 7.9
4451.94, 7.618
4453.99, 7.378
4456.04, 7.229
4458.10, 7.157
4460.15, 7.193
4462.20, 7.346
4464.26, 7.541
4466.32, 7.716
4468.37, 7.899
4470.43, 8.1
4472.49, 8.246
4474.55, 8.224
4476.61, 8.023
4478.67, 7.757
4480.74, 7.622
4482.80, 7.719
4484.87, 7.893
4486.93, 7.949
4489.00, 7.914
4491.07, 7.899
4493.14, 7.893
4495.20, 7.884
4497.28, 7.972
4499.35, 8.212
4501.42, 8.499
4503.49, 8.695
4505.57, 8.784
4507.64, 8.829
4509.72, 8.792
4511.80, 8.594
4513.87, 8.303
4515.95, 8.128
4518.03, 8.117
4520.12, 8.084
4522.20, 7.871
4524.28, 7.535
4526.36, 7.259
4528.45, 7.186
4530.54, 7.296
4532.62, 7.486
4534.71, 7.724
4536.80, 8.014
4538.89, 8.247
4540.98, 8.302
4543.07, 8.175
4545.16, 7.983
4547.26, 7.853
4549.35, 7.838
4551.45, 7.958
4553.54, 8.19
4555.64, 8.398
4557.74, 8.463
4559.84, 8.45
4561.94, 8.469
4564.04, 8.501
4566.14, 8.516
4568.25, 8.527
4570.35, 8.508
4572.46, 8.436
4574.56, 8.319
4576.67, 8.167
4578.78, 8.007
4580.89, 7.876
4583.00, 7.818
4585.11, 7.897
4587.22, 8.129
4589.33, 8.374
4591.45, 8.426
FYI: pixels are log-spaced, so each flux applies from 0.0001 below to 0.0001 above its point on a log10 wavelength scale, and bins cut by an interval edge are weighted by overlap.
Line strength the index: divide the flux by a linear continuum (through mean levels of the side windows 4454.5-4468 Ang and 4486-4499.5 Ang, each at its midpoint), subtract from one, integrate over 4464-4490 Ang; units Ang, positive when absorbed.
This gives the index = -0.81 Ang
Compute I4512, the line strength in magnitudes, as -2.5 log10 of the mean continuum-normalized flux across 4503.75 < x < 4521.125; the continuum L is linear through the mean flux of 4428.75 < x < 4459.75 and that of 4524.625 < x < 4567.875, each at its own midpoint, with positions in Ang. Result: -0.07 mag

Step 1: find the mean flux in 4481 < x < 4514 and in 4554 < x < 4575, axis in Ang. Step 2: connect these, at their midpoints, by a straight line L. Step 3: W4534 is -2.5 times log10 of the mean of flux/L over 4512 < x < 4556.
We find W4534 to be 0.06 mag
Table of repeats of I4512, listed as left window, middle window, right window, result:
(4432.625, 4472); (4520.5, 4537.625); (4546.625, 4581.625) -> 0.07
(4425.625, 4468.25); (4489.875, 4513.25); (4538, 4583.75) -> -0.06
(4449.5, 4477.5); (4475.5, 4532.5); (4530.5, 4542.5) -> -0.03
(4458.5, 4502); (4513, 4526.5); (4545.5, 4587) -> 0.01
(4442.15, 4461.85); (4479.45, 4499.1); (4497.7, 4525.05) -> 0.03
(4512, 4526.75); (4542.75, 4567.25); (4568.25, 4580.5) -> -0.01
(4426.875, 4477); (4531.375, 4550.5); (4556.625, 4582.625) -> 0.03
